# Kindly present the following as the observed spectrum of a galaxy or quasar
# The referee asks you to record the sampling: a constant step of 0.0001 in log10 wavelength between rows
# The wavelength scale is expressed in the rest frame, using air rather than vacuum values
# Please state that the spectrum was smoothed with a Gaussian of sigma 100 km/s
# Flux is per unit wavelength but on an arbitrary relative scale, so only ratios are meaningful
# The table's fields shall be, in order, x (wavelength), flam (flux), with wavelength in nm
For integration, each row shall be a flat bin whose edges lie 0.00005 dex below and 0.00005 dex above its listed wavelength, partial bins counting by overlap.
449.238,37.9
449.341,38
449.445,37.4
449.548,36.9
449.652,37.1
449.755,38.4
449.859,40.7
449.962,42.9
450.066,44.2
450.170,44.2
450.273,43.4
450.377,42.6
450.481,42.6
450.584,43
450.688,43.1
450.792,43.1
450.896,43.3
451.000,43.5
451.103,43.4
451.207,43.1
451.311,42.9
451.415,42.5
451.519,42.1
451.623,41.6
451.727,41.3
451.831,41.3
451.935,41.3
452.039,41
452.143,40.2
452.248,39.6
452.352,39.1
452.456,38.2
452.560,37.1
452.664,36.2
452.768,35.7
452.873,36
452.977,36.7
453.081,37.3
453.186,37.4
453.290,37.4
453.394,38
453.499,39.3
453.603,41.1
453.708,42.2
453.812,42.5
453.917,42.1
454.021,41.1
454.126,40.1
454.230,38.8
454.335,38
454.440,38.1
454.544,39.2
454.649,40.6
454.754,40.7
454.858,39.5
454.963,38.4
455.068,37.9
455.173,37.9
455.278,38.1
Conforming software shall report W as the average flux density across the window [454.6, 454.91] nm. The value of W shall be 40.3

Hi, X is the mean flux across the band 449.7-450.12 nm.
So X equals 41.5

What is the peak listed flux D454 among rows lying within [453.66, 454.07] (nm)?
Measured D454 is 42.5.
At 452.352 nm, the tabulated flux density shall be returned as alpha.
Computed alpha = 39.1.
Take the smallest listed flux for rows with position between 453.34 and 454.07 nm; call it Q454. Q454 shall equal 38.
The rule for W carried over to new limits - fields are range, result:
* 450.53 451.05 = 43.2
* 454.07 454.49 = 38.7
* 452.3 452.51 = 38.7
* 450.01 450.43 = 43.5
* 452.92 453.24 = 37.2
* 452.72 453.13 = 36.4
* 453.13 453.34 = 37.3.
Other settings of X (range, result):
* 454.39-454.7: 39.3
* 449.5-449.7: 36.9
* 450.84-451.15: 43.5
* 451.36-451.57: 42.3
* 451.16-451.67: 42.4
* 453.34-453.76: 40.1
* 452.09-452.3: 39.8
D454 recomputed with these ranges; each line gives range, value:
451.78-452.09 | 41.3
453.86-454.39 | 42.1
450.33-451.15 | 43.5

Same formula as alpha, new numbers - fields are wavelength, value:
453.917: 42.1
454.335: 38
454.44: 38.1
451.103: 43.4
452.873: 36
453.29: 37.4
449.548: 36.9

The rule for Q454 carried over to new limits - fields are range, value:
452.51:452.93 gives 35.7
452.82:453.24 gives 36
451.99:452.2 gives 40.2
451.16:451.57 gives 42.1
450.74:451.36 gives 42.9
